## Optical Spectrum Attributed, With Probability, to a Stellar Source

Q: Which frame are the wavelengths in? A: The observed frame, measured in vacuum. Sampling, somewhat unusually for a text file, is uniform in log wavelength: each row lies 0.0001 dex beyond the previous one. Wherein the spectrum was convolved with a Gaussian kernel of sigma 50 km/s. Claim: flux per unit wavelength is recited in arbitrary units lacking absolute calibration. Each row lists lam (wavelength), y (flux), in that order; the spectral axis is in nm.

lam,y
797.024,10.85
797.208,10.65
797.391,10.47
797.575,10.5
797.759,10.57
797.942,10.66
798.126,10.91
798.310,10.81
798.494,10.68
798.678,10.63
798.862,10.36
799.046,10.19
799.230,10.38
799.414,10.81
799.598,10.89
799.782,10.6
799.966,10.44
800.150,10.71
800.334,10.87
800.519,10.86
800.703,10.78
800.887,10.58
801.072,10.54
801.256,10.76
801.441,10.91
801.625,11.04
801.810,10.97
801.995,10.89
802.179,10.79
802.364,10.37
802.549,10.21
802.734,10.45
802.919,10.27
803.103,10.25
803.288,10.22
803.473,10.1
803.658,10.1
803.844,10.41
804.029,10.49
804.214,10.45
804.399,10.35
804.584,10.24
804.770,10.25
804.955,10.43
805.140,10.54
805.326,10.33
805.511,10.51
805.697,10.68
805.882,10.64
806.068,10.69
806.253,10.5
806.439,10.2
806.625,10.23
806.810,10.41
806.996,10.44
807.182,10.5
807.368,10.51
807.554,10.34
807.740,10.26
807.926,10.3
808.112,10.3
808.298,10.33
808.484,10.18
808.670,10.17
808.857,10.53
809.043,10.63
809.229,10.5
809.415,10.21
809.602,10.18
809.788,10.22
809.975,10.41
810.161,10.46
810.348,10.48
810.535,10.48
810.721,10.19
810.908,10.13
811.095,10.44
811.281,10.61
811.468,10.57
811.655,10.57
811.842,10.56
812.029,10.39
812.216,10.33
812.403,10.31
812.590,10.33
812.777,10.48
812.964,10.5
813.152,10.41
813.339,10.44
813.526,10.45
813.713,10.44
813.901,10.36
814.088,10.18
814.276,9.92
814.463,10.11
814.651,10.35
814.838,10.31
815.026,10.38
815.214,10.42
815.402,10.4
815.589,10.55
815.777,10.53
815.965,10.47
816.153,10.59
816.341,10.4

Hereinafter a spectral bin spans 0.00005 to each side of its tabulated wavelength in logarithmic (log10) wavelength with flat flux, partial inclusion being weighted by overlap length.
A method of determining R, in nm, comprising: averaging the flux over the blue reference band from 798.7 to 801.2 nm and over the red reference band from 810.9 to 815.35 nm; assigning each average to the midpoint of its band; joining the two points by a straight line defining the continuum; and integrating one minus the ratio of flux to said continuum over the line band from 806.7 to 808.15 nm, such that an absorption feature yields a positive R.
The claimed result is 0.01 nm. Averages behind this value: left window 10.6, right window 10.4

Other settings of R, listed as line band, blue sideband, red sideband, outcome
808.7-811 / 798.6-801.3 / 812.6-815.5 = 0.01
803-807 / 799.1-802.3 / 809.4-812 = 0.08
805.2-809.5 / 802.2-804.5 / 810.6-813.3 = -0.02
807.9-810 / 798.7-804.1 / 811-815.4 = 0.02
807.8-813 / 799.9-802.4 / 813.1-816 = 0.05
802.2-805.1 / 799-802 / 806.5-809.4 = 0.07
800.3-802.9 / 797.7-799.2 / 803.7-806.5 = -0.04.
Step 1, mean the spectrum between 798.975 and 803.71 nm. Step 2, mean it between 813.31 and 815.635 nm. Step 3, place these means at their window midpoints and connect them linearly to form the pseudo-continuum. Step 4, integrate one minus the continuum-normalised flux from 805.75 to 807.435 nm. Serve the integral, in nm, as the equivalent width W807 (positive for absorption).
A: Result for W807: 0.00 nm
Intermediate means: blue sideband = 10.6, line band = 10.5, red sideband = 10.3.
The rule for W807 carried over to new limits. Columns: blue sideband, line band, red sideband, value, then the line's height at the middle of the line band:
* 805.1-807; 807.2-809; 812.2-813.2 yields 0.02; 10.4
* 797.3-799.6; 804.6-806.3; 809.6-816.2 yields 0.00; 10.5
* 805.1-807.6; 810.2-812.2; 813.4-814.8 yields -0.02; 10.3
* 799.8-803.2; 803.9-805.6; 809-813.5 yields 0.03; 10.6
